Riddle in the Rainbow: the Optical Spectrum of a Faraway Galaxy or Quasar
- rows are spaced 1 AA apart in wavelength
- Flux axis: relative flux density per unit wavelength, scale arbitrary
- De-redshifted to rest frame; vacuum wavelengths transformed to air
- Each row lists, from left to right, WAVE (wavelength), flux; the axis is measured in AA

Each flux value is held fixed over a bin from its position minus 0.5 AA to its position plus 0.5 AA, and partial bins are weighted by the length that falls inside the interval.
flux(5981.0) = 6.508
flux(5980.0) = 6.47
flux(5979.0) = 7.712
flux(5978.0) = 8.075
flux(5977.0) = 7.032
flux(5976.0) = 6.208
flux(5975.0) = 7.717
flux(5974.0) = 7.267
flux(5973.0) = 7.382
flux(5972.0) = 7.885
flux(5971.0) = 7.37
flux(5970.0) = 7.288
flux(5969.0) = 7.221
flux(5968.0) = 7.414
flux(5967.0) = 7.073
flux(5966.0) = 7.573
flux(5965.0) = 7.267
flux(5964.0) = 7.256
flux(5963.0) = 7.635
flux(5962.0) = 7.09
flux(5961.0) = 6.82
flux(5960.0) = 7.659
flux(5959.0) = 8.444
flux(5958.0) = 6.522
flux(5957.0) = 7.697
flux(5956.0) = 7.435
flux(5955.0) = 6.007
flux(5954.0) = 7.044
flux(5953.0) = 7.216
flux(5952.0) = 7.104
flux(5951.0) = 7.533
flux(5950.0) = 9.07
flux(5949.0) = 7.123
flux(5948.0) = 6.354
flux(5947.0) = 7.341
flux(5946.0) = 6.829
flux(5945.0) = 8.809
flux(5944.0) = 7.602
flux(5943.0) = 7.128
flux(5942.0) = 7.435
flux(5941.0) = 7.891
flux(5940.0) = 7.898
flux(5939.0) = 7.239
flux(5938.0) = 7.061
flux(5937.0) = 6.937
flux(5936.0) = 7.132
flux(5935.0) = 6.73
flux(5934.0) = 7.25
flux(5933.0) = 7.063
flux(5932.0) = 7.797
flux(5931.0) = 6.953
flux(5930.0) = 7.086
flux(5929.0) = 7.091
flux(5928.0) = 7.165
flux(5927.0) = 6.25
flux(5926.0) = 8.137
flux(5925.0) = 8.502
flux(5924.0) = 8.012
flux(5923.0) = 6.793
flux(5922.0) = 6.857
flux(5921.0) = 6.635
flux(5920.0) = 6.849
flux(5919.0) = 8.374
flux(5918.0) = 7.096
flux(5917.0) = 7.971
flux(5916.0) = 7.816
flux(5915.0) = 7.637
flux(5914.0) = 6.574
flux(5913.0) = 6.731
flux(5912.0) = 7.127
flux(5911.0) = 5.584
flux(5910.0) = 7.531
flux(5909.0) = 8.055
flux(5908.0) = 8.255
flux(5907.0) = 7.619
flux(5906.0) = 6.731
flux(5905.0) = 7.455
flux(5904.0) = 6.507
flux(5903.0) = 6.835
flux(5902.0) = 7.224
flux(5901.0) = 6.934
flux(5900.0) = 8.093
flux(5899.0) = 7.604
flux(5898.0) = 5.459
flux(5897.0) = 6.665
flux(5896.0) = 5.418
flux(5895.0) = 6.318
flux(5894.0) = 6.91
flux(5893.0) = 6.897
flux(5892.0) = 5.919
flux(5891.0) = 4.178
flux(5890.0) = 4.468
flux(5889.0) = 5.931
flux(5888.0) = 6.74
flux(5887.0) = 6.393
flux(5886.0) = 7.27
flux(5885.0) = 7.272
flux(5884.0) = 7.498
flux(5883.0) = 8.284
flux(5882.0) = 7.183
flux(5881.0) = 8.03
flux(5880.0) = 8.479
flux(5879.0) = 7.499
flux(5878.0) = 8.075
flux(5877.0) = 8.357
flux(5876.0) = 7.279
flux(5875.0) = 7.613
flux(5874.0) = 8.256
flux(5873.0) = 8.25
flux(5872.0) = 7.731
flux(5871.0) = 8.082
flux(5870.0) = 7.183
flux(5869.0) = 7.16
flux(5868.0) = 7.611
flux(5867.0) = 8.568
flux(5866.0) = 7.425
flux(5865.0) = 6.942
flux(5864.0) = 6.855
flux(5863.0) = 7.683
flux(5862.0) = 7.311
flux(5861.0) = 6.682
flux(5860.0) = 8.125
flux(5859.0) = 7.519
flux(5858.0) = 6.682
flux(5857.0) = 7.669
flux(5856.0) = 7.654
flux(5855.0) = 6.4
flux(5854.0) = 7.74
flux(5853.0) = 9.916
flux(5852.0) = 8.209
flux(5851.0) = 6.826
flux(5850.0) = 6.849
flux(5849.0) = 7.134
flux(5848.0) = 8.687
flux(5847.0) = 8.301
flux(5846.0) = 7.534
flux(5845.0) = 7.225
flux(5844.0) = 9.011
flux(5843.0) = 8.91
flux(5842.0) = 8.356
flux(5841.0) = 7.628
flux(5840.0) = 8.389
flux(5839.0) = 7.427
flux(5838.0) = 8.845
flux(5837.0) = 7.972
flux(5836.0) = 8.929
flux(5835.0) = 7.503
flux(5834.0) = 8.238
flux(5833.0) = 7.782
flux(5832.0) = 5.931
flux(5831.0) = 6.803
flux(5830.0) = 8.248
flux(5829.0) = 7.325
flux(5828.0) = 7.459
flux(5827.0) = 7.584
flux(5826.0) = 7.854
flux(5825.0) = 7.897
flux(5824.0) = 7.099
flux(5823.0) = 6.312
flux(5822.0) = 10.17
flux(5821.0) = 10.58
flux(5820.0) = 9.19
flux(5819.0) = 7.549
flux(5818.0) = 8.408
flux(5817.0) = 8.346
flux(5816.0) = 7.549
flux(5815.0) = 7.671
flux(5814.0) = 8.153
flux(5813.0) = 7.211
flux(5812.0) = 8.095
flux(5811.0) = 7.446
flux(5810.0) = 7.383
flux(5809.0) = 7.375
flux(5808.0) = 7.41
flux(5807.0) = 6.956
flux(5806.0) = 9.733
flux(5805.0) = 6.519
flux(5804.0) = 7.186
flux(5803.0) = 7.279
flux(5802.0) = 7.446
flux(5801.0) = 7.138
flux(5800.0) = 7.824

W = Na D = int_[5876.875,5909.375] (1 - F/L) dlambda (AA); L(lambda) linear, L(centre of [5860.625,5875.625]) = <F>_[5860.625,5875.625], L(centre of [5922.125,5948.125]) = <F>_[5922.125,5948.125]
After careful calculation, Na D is 2.2 AA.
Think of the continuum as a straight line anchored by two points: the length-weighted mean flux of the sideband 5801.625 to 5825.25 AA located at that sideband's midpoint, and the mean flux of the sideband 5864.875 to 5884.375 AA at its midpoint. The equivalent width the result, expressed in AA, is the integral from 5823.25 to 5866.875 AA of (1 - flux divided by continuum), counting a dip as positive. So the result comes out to 0.8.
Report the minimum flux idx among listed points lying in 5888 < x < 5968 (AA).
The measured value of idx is 4.178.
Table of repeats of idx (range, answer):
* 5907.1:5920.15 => 5.584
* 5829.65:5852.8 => 5.931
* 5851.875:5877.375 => 6.4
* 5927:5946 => 6.25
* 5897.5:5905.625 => 5.459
